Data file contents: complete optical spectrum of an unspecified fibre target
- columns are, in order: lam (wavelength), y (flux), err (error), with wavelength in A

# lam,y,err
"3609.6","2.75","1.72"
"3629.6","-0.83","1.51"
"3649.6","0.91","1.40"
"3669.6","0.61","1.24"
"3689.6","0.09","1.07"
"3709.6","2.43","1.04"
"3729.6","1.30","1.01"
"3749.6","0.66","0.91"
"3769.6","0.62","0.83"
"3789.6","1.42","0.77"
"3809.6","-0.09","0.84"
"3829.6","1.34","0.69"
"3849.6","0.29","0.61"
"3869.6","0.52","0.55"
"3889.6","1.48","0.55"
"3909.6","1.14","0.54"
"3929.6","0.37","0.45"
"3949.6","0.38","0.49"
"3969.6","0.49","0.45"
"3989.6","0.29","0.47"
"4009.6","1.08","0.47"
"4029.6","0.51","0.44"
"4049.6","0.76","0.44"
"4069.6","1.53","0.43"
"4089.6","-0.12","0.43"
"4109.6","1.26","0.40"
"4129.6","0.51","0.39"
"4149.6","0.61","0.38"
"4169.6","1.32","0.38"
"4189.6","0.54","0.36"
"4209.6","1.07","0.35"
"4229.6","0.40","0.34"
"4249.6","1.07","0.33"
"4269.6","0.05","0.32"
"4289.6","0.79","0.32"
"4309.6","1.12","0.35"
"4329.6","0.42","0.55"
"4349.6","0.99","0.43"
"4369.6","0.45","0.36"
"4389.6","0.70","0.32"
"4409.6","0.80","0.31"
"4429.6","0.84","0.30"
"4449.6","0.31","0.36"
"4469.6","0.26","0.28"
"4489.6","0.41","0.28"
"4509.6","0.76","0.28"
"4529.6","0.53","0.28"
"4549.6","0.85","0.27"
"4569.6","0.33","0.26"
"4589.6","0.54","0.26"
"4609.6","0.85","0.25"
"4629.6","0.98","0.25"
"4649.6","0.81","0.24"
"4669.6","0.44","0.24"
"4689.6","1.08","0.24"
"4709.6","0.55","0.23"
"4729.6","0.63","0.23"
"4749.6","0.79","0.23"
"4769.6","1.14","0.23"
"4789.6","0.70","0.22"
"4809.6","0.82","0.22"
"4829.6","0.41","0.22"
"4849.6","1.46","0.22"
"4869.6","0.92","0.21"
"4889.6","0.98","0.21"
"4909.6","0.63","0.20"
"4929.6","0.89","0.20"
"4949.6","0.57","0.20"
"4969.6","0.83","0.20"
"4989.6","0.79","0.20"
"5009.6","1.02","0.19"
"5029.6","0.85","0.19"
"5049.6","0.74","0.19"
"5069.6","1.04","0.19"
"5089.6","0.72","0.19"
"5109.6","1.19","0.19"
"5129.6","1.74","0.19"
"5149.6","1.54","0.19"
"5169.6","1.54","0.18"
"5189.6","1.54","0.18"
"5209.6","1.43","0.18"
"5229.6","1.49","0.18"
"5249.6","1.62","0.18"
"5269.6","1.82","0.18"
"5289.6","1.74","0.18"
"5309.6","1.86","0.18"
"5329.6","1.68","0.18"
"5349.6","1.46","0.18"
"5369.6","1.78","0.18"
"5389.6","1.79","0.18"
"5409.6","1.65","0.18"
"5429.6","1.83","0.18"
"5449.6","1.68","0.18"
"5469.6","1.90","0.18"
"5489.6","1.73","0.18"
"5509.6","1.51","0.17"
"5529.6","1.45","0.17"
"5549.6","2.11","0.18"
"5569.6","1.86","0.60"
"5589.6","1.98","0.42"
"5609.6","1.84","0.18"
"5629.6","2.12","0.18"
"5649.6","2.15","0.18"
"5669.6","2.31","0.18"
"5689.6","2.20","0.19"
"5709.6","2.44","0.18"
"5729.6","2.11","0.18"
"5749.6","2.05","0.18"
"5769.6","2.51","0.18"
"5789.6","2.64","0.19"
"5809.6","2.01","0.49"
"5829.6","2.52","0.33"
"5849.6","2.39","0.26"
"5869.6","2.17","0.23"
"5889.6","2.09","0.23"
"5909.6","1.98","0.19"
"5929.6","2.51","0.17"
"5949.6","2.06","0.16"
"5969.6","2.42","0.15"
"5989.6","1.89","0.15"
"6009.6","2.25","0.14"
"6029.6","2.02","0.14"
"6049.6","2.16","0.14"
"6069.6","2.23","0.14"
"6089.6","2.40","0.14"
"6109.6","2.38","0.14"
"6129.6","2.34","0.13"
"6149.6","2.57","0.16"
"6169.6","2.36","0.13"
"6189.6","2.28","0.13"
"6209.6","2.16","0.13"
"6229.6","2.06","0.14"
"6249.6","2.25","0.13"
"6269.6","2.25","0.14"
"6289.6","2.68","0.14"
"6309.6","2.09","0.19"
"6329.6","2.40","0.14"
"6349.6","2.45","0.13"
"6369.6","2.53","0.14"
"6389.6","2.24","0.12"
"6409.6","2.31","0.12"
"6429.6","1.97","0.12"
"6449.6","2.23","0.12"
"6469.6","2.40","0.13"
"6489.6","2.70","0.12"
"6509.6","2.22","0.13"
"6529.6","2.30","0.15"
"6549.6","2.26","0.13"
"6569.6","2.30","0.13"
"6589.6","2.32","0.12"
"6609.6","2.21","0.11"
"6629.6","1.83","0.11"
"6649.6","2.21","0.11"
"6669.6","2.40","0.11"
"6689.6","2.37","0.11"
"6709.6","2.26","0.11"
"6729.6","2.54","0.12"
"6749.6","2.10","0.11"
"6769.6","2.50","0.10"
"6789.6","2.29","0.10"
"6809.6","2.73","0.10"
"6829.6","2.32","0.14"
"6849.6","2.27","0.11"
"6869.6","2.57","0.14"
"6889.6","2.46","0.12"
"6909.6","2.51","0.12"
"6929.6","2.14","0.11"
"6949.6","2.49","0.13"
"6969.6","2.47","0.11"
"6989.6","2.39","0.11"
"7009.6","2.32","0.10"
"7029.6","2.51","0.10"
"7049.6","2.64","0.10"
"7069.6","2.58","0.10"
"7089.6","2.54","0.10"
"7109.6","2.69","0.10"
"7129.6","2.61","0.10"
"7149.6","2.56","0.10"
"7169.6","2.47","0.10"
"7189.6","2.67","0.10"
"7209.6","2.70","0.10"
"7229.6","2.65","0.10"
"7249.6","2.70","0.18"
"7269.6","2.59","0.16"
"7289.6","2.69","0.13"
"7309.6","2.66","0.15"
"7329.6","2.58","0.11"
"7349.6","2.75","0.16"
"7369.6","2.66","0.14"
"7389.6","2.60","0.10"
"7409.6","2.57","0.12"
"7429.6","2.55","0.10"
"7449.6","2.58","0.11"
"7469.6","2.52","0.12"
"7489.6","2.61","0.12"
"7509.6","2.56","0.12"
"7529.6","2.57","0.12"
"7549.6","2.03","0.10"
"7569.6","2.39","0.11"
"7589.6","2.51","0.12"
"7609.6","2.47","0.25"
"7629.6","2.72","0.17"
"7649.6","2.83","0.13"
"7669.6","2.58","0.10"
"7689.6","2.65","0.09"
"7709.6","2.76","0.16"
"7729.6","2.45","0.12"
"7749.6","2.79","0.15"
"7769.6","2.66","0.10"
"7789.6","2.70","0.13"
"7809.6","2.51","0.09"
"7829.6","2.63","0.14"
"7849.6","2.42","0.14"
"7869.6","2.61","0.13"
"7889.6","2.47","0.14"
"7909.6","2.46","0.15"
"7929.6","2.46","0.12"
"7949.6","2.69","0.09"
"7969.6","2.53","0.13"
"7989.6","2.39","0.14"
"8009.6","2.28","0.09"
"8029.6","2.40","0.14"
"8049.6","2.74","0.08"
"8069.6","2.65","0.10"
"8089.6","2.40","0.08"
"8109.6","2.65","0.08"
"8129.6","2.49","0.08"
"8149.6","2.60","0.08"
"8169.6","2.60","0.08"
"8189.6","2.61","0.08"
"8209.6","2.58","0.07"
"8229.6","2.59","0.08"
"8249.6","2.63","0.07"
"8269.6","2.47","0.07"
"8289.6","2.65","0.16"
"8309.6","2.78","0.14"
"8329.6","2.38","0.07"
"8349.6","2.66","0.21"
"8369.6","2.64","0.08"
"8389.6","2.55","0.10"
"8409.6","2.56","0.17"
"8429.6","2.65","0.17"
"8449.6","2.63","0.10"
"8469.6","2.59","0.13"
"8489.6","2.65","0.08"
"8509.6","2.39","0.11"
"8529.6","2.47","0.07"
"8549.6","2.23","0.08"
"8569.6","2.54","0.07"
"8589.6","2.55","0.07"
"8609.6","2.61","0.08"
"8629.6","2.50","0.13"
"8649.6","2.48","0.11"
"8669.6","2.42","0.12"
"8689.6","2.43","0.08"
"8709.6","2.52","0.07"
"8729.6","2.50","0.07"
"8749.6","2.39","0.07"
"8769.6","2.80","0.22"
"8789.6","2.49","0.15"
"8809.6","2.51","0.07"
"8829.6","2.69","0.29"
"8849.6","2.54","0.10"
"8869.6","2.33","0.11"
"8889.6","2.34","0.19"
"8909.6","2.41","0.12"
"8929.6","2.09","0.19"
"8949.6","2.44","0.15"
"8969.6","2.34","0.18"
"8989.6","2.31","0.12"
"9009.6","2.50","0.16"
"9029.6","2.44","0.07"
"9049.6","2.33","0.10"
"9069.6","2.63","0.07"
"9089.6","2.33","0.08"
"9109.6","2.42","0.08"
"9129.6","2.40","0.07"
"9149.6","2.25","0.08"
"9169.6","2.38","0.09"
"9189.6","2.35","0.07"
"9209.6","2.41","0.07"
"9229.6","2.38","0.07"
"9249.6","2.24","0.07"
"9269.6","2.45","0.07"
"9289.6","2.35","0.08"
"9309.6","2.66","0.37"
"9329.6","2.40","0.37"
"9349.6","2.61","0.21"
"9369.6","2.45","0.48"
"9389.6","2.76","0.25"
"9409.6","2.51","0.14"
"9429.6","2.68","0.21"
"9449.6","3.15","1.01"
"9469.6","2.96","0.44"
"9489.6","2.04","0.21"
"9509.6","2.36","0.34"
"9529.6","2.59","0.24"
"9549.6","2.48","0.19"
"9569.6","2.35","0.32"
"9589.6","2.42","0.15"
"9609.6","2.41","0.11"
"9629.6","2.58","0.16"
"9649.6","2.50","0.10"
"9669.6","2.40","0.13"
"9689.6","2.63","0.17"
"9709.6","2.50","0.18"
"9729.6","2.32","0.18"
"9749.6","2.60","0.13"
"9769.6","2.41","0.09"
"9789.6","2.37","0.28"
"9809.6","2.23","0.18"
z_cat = 0.28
